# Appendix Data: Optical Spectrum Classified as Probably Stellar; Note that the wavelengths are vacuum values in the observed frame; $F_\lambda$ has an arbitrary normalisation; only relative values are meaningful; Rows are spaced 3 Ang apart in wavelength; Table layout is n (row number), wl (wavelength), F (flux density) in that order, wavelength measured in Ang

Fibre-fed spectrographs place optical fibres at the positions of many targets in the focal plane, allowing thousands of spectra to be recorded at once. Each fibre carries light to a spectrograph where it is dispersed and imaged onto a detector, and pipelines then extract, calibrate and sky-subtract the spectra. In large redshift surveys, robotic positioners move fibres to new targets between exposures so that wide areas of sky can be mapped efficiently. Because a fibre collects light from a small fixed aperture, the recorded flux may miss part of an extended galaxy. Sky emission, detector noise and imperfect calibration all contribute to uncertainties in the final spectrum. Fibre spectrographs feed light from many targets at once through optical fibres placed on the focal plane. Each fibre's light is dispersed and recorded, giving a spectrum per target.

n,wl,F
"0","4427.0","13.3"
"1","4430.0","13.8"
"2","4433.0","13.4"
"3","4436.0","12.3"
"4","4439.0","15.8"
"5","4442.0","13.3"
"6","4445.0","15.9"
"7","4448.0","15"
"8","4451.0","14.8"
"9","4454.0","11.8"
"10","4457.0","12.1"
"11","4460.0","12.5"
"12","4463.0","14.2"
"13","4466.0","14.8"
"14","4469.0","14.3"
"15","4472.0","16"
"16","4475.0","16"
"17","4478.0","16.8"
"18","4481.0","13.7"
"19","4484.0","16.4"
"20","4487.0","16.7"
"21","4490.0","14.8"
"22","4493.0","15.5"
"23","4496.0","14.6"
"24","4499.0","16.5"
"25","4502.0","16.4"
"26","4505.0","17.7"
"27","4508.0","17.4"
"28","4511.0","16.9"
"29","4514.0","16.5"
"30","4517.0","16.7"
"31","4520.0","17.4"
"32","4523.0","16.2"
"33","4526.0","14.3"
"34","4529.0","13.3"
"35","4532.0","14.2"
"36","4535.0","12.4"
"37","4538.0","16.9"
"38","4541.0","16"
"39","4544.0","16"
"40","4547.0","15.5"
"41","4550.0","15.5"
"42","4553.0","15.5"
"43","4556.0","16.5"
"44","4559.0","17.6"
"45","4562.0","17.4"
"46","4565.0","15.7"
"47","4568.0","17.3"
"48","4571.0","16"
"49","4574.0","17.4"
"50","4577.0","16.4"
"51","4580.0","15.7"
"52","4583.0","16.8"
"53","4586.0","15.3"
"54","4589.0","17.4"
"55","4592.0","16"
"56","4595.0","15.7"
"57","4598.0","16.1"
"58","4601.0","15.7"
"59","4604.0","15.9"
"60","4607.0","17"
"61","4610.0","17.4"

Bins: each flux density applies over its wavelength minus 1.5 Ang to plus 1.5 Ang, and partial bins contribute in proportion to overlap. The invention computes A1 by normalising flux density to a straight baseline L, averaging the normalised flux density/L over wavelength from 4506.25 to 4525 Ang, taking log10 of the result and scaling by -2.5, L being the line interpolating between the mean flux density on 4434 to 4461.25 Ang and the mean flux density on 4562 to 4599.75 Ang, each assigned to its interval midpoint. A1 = -0.12 mag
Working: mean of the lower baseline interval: 13.7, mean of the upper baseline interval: 16.4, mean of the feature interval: 16.8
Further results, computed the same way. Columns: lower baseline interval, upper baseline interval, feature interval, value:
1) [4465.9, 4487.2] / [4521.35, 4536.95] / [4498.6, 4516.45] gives -0.15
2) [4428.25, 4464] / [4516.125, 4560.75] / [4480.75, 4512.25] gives -0.10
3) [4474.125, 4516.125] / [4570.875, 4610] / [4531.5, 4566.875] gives 0.03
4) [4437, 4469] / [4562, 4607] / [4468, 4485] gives -0.08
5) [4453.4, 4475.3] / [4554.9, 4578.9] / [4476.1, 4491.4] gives -0.09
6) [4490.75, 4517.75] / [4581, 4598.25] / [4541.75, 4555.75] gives 0.04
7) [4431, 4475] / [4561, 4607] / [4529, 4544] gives 0.05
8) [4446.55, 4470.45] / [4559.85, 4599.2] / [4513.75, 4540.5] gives 0.00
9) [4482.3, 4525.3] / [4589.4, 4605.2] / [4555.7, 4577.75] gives -0.05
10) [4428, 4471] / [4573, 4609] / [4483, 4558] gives -0.05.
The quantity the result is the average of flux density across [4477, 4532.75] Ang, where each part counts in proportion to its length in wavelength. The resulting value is 15.9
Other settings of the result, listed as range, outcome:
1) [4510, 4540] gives 15.5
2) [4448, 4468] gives 13.5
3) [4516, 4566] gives 15.7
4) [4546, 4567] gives 16.3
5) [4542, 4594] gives 16.3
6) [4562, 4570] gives 16.6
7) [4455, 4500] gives 14.9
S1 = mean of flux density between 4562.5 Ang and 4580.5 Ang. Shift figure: 16.5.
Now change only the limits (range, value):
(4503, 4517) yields 17.1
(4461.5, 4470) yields 14.4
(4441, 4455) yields 14.3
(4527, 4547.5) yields 14.9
